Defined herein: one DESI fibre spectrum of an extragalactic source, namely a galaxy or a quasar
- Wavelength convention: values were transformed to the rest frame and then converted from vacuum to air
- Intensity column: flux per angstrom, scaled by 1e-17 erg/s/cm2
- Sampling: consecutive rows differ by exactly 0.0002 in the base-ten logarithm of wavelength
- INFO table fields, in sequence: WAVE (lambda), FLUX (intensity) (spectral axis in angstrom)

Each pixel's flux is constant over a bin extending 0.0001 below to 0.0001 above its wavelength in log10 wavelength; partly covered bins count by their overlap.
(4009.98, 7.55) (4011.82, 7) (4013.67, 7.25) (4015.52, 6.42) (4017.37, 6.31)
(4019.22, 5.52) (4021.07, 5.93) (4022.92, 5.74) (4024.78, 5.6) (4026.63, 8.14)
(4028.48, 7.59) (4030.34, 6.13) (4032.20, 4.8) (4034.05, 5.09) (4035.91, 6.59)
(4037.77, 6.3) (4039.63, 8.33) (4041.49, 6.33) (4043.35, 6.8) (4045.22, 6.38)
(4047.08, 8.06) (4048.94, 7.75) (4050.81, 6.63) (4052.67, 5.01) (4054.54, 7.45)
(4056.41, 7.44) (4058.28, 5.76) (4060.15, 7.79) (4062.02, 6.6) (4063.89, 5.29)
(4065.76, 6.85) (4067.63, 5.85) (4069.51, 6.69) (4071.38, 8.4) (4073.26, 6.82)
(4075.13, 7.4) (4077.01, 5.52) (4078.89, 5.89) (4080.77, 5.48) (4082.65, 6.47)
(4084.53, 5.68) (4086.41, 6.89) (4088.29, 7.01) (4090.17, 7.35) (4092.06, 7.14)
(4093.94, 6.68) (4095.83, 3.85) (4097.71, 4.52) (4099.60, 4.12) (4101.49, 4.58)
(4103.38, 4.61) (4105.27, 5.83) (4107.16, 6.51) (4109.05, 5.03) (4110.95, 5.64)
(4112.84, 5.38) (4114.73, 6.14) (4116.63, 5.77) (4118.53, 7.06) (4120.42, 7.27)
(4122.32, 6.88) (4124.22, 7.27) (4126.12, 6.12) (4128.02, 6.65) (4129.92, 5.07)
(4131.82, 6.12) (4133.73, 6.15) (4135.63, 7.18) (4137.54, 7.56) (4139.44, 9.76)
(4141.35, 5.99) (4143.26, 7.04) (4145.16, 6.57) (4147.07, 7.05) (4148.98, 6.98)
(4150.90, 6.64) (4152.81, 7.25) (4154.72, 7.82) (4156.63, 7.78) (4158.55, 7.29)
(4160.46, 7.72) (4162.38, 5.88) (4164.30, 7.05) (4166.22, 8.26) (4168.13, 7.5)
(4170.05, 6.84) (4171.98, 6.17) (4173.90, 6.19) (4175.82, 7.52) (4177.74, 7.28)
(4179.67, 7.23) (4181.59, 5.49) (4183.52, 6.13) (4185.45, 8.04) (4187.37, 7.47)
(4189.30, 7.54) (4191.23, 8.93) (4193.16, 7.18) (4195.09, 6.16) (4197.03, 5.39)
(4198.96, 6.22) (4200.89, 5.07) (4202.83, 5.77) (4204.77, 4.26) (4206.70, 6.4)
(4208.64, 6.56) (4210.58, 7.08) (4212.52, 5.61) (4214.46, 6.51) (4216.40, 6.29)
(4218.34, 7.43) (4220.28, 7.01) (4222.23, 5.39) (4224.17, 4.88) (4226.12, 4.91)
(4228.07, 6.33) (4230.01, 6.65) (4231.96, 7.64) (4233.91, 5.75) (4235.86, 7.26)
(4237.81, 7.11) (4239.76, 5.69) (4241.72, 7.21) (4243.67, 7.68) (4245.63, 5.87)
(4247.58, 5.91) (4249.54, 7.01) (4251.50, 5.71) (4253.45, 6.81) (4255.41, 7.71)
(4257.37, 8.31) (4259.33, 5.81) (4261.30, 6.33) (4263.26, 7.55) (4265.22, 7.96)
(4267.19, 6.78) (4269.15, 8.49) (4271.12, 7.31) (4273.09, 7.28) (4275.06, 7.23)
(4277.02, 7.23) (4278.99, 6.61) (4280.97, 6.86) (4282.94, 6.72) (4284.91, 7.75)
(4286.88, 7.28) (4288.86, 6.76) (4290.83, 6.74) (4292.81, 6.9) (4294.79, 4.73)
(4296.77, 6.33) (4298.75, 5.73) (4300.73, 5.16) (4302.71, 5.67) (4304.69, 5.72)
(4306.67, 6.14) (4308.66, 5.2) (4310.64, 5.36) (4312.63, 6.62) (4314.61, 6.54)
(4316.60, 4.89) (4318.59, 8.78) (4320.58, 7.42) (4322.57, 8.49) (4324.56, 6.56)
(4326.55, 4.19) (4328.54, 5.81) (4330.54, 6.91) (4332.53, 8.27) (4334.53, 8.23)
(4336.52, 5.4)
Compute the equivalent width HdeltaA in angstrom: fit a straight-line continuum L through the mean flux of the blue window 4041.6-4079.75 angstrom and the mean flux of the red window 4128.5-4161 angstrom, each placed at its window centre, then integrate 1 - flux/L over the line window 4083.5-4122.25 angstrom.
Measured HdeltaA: 5.6 angstrom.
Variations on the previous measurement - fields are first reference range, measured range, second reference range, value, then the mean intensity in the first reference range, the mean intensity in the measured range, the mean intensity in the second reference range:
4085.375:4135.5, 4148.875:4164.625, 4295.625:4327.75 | -2.94 angstrom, 6.01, 7.17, 6.17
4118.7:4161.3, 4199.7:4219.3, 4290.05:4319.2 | 1.42 angstrom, 7.01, 6.1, 5.99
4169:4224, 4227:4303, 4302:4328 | -4.70 angstrom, 6.52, 6.77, 6.28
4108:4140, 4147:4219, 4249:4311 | -2.43 angstrom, 6.49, 6.78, 6.67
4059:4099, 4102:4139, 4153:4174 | 2.83 angstrom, 6.37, 6.25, 7.18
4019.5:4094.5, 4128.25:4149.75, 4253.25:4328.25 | -0.78 angstrom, 6.58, 6.85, 6.67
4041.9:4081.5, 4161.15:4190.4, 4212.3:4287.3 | -1.12 angstrom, 6.66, 6.99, 6.78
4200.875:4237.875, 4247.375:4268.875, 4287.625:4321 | -2.83 angstrom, 6.2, 6.99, 6.14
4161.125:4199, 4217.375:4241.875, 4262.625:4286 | 2.61 angstrom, 6.95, 6.38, 7.31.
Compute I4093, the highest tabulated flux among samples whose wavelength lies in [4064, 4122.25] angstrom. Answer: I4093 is 8.4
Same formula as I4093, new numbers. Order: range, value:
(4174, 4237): 8.93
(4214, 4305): 8.49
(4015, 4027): 8.14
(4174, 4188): 8.04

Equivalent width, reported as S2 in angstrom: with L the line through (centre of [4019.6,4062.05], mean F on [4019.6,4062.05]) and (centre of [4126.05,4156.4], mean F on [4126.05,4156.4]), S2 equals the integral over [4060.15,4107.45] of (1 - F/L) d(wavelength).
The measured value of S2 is 4.4 angstrom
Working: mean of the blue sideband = 6.61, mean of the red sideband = 6.92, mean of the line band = 6.11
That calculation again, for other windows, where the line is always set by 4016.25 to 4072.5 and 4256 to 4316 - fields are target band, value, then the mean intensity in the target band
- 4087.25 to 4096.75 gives 0.2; 6.42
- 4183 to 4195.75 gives -1.6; 7.42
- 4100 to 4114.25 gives 2.7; 5.35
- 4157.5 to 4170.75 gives -1.3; 7.23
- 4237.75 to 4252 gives 0.2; 6.51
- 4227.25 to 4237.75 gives -0.2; 6.77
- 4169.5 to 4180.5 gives -0.4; 6.86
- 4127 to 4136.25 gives 0.6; 6.2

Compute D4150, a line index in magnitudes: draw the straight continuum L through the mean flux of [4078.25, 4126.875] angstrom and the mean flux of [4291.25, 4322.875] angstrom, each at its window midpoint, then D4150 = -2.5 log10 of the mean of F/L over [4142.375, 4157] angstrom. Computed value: -0.18 mag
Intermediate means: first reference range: 5.97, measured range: 7.12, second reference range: 6.19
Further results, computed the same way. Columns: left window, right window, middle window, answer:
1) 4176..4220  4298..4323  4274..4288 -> -0.12 mag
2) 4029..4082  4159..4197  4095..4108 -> 0.36 mag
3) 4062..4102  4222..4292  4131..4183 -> -0.10 mag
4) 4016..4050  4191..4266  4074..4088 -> 0.05 mag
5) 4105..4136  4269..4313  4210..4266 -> -0.03 mag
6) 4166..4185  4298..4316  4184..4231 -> 0.04 mag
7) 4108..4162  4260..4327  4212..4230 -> 0.10 mag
